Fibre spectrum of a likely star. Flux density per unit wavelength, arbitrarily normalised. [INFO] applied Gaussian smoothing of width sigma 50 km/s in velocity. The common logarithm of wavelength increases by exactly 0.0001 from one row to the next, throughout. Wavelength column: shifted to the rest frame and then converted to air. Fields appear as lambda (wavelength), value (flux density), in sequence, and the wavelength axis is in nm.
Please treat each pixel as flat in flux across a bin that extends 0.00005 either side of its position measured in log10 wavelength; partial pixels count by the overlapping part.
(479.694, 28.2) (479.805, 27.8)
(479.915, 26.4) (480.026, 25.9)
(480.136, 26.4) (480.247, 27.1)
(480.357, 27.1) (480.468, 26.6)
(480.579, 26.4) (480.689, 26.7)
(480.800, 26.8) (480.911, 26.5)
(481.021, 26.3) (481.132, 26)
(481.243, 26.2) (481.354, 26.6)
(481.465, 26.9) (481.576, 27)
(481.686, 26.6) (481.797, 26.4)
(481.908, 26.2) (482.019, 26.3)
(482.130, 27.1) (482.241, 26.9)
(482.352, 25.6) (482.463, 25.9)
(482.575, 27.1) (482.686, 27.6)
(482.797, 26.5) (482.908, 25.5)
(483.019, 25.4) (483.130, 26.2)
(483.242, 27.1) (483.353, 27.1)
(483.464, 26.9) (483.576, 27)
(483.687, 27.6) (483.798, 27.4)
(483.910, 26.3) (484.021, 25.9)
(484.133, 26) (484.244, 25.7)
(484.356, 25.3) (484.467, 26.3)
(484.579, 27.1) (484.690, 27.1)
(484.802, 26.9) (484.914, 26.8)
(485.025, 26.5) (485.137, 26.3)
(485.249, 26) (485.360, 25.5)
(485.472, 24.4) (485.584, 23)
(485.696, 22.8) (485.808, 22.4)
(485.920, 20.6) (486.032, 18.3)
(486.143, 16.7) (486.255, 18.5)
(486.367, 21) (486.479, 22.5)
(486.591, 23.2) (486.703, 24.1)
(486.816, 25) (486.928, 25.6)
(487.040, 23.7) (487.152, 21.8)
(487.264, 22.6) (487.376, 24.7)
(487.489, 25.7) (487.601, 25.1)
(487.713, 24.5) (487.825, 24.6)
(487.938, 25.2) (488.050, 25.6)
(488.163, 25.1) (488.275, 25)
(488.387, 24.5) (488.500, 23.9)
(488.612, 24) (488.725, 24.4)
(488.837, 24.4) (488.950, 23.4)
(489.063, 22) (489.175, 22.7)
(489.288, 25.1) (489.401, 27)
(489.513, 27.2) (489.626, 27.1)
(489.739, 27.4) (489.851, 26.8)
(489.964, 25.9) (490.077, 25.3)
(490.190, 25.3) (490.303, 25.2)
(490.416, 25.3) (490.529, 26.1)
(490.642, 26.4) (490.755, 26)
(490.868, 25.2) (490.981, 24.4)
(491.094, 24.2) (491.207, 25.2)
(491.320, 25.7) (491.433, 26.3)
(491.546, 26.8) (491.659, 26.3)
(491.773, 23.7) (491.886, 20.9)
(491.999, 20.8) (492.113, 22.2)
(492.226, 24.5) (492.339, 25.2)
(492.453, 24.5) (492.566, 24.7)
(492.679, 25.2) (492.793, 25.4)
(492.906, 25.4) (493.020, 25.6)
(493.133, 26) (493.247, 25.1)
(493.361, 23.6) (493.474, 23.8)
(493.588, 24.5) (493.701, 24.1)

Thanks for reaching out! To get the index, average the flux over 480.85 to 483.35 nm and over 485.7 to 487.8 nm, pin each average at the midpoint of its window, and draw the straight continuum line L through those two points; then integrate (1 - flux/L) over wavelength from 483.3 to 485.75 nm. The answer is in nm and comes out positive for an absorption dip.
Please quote -0.16 nm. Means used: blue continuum 26.5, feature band 26.1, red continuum 22.6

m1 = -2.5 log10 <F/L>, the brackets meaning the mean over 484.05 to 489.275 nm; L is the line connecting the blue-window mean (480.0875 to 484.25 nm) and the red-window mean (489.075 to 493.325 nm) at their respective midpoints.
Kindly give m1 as 0.08 mag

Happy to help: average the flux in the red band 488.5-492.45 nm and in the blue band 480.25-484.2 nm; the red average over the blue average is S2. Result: 0.94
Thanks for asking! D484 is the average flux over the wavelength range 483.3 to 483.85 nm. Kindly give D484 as 27.2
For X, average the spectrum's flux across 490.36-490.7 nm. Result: 25.9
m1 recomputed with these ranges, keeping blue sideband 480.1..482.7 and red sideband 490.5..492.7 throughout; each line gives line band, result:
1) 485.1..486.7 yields 0.16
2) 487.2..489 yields 0.04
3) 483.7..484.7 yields -0.01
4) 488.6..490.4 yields -0.01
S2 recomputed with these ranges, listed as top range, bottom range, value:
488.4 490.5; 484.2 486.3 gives 1.05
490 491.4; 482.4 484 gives 0.95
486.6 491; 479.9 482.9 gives 0.94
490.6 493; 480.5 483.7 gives 0.93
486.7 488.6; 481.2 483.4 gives 0.92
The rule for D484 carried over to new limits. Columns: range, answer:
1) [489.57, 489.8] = 27.3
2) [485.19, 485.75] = 24.3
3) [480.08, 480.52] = 26.8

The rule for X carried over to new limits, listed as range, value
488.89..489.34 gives 23.3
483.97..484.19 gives 25.9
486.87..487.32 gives 23.5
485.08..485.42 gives 25.9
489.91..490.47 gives 25.4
